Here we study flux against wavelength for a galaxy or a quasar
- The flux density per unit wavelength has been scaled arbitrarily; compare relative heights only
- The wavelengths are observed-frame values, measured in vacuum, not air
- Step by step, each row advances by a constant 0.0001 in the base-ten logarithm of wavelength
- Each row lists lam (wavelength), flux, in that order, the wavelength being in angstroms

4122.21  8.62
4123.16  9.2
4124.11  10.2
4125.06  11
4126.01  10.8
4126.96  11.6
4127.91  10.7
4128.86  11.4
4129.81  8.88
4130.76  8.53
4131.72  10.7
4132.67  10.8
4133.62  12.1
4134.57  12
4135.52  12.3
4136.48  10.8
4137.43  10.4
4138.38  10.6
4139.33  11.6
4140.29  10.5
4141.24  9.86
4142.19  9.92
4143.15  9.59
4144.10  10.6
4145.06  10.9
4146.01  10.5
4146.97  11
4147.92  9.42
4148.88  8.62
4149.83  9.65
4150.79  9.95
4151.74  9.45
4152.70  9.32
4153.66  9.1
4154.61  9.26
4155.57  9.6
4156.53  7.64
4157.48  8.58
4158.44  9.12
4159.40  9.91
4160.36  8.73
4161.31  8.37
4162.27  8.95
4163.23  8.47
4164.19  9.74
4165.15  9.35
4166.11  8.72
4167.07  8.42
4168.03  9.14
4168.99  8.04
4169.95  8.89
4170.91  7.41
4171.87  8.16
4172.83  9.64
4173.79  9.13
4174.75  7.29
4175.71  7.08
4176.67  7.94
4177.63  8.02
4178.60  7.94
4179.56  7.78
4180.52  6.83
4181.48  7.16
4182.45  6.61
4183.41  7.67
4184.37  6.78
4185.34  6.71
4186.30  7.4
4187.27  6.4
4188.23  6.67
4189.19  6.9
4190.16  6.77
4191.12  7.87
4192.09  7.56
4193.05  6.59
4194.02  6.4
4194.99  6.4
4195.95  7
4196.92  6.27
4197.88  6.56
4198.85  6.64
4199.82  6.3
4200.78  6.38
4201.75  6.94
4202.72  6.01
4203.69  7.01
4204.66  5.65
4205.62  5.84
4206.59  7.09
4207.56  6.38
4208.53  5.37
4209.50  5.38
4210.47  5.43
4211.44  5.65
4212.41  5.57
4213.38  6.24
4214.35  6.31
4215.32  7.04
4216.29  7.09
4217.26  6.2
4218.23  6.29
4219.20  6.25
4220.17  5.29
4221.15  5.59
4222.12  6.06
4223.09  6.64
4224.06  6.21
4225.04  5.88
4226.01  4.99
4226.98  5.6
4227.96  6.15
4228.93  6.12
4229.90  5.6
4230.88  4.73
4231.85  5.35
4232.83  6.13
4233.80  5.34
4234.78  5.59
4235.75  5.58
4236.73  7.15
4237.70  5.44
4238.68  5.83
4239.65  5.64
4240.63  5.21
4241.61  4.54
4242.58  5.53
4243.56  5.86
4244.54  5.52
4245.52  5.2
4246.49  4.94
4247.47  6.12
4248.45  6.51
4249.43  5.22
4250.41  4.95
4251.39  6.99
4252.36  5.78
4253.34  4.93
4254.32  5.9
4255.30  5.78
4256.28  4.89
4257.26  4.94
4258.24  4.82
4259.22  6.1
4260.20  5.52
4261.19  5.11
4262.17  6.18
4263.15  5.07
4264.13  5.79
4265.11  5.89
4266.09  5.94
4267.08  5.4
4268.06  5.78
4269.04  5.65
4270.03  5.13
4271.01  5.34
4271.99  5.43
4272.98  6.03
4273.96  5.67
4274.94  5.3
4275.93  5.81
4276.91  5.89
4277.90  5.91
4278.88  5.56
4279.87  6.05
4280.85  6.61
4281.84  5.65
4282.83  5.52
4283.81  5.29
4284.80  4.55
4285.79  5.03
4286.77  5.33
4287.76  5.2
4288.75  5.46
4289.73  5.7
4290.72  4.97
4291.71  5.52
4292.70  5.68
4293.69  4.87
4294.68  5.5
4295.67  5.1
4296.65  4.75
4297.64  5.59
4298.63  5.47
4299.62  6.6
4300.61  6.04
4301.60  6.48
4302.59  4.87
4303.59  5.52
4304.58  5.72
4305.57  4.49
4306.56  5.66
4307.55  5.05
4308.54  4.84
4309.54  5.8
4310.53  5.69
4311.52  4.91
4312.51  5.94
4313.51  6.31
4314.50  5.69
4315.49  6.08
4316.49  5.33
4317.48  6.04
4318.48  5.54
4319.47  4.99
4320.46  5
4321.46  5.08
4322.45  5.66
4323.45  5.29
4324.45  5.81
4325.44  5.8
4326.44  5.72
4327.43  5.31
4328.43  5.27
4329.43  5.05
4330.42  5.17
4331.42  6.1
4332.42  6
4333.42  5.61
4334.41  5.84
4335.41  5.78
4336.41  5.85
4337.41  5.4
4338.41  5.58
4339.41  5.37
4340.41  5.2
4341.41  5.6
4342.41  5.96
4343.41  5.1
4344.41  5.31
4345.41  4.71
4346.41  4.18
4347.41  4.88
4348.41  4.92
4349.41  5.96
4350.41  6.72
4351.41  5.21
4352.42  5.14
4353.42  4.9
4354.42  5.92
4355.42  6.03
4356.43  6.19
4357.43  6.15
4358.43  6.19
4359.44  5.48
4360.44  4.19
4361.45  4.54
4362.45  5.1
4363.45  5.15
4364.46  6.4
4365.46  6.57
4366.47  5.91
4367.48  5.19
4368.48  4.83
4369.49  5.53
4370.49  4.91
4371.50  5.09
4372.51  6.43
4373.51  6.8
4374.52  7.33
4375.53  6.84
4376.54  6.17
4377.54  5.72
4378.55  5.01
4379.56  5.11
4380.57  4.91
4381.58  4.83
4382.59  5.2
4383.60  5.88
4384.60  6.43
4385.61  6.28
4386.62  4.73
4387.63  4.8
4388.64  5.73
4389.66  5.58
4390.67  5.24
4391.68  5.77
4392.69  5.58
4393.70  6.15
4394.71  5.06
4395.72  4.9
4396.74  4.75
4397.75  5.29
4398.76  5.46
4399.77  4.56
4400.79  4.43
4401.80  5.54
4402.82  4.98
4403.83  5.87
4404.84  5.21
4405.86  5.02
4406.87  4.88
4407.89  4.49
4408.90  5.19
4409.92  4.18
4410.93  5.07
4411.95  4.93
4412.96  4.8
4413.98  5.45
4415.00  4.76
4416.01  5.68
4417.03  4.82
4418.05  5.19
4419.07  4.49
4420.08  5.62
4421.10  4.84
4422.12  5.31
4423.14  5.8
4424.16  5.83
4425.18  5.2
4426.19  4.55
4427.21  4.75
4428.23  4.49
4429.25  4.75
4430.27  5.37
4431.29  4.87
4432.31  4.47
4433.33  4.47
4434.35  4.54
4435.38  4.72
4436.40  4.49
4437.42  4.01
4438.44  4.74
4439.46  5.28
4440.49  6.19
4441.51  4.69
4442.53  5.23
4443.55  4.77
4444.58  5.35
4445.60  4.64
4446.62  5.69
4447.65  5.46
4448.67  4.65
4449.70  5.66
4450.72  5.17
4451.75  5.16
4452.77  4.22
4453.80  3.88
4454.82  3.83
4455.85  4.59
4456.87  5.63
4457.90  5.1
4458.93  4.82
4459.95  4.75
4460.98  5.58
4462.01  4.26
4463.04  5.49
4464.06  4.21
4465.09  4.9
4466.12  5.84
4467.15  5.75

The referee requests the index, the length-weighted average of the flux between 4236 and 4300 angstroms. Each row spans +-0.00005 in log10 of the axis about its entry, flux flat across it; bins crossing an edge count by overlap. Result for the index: 5.55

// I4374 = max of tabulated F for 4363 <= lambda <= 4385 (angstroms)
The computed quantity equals 7.33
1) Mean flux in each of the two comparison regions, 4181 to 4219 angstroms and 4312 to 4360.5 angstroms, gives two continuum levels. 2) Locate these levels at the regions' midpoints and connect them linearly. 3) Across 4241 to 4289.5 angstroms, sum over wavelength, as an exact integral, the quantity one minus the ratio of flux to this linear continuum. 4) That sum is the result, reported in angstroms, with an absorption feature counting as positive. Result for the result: 4.05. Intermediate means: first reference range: 6.52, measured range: 5.54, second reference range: 5.53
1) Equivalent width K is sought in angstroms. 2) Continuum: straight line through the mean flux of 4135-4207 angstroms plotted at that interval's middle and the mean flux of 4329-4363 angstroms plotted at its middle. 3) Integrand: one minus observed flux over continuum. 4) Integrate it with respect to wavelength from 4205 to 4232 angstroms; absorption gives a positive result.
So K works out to 5.7 angstroms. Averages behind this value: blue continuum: 8.31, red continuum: 5.45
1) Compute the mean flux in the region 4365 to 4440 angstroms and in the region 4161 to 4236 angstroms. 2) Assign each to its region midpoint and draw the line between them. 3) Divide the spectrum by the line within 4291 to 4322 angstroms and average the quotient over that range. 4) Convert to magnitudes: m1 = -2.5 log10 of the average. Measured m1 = 0.09 mag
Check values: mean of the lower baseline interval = 6.83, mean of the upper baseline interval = 5.24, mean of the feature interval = 5.49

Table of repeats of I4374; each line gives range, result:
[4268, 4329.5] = 6.61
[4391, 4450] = 6.19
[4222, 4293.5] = 7.15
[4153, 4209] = 9.91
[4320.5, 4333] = 6.1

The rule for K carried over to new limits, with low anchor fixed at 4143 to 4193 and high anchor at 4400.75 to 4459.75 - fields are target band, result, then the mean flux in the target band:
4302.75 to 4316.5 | 2.2 angstroms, 5.49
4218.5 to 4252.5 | 8.3 angstroms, 5.7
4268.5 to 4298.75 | 6.3 angstroms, 5.47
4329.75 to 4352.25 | 2.5 angstroms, 5.47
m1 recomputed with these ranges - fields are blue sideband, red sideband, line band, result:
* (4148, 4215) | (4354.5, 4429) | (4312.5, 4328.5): 0.10 mag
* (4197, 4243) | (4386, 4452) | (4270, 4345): 0.01 mag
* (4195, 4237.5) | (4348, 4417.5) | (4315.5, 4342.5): 0.02 mag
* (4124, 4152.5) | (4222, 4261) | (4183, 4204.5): 0.16 mag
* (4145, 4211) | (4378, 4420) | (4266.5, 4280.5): 0.18 mag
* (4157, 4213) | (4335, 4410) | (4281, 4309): 0.16 mag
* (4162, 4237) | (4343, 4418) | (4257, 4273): 0.14 mag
